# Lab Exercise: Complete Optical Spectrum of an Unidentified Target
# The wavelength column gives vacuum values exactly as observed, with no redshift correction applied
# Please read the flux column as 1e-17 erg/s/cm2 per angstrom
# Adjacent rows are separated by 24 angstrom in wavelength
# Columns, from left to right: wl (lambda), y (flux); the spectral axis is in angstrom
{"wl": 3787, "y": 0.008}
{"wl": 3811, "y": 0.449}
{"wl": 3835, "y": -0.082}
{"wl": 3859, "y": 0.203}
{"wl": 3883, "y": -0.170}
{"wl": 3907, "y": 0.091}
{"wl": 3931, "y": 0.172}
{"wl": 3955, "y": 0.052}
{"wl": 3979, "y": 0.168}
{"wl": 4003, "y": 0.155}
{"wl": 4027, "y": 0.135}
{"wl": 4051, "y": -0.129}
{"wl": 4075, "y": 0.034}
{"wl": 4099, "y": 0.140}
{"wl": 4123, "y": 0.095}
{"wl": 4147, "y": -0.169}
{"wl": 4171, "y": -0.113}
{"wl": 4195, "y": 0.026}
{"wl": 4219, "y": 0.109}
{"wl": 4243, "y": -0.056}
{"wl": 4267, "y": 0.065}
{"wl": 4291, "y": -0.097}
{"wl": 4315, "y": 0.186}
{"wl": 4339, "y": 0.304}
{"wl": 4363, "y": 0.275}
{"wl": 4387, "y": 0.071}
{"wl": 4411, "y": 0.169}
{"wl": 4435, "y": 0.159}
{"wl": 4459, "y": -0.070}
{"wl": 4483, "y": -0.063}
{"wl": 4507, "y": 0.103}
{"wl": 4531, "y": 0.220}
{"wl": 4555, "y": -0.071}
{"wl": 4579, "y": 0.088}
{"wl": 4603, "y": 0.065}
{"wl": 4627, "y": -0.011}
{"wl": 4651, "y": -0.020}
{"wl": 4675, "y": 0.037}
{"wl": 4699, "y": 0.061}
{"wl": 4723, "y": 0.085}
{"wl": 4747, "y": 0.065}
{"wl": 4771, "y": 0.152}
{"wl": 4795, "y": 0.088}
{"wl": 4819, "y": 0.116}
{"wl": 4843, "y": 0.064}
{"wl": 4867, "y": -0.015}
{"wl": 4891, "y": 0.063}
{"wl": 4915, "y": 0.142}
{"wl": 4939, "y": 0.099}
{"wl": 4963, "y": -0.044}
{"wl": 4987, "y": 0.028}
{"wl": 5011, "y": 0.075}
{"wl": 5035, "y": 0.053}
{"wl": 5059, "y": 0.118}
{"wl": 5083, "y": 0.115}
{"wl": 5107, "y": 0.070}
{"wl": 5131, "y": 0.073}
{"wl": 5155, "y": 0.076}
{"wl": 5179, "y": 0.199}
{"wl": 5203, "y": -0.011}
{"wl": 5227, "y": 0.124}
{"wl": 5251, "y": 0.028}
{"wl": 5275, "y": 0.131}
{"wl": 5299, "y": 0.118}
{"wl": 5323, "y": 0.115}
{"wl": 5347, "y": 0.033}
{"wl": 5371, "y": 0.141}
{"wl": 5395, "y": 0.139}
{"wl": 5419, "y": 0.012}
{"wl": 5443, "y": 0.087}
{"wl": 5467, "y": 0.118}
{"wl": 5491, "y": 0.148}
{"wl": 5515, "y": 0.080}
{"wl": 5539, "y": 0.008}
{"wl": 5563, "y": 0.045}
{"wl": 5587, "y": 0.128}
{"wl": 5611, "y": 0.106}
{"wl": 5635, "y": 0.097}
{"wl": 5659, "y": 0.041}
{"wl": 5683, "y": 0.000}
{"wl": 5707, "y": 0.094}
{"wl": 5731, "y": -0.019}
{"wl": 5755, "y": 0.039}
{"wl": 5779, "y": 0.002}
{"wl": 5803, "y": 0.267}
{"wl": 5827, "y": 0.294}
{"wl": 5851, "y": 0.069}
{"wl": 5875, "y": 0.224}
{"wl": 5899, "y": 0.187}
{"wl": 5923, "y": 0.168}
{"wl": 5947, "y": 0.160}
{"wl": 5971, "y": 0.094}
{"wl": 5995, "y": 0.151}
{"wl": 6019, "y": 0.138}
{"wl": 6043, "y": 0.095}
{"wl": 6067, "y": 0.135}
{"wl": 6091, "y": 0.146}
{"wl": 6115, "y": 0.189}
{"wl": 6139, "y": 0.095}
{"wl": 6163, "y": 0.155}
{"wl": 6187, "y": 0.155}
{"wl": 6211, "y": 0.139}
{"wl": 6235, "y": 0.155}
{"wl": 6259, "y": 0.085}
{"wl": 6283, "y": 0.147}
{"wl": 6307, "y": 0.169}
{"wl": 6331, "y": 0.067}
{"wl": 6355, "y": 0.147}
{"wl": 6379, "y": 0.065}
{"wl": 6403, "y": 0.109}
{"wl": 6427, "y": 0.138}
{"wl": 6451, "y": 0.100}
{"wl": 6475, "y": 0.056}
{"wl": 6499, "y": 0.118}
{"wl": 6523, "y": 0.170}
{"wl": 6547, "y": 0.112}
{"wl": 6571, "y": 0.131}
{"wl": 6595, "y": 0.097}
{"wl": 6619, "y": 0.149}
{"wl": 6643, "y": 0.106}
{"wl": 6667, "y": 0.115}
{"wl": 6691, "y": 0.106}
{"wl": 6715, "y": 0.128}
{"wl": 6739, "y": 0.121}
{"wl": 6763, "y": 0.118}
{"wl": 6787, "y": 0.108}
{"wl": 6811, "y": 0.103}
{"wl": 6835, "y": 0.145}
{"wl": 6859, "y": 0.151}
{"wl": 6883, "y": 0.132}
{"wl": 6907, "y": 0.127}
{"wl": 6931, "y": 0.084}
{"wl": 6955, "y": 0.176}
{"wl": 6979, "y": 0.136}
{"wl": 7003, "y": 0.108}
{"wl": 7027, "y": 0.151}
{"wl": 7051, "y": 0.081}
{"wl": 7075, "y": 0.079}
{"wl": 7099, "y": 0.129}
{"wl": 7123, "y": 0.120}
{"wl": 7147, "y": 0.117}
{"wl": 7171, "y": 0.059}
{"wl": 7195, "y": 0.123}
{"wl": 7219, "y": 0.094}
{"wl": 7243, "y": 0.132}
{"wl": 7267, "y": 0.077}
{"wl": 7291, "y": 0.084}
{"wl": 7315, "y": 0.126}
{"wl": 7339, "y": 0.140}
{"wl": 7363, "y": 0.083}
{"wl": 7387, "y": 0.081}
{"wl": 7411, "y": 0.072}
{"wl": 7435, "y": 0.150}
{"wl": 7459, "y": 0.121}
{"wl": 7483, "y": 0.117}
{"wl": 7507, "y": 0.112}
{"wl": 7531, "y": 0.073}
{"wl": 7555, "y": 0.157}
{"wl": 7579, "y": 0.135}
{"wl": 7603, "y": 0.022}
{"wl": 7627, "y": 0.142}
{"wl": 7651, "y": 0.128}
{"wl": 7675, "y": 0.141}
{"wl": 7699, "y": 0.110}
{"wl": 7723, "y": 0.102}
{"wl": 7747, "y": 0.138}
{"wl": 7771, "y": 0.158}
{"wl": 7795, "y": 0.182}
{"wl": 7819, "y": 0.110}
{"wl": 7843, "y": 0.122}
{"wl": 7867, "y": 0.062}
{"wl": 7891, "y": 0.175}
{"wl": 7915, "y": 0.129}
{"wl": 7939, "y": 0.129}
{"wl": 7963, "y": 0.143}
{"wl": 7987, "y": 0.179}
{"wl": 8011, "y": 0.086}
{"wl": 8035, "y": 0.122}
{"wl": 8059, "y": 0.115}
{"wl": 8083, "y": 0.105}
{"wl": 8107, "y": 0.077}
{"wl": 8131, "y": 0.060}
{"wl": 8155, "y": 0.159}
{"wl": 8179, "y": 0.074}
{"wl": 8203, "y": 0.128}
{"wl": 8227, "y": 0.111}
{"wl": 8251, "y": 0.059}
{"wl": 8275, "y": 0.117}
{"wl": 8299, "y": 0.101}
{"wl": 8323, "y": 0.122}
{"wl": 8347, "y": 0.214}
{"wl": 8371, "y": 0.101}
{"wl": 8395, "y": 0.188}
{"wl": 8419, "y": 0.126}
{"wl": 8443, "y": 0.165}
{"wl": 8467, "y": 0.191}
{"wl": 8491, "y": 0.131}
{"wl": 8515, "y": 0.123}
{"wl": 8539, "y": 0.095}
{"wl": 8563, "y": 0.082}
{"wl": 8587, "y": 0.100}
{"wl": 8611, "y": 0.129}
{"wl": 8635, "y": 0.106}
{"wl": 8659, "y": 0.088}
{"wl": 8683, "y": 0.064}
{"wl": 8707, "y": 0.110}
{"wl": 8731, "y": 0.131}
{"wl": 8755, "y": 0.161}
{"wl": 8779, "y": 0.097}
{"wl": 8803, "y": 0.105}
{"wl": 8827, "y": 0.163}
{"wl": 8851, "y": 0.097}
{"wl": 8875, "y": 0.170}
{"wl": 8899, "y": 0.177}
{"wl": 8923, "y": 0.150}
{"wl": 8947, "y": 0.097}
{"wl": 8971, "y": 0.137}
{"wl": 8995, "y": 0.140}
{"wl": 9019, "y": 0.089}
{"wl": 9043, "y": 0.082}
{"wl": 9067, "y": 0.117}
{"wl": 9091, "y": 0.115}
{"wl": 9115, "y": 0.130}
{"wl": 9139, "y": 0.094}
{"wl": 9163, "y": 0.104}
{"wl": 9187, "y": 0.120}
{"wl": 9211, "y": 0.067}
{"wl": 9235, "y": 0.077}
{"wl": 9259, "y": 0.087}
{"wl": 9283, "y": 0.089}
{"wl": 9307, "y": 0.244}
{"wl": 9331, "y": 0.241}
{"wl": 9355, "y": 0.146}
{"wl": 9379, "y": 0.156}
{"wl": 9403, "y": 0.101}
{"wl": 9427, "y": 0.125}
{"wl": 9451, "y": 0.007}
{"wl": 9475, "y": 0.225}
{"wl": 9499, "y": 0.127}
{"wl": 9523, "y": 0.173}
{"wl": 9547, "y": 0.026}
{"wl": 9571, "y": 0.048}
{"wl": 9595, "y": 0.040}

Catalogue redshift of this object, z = 0.22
